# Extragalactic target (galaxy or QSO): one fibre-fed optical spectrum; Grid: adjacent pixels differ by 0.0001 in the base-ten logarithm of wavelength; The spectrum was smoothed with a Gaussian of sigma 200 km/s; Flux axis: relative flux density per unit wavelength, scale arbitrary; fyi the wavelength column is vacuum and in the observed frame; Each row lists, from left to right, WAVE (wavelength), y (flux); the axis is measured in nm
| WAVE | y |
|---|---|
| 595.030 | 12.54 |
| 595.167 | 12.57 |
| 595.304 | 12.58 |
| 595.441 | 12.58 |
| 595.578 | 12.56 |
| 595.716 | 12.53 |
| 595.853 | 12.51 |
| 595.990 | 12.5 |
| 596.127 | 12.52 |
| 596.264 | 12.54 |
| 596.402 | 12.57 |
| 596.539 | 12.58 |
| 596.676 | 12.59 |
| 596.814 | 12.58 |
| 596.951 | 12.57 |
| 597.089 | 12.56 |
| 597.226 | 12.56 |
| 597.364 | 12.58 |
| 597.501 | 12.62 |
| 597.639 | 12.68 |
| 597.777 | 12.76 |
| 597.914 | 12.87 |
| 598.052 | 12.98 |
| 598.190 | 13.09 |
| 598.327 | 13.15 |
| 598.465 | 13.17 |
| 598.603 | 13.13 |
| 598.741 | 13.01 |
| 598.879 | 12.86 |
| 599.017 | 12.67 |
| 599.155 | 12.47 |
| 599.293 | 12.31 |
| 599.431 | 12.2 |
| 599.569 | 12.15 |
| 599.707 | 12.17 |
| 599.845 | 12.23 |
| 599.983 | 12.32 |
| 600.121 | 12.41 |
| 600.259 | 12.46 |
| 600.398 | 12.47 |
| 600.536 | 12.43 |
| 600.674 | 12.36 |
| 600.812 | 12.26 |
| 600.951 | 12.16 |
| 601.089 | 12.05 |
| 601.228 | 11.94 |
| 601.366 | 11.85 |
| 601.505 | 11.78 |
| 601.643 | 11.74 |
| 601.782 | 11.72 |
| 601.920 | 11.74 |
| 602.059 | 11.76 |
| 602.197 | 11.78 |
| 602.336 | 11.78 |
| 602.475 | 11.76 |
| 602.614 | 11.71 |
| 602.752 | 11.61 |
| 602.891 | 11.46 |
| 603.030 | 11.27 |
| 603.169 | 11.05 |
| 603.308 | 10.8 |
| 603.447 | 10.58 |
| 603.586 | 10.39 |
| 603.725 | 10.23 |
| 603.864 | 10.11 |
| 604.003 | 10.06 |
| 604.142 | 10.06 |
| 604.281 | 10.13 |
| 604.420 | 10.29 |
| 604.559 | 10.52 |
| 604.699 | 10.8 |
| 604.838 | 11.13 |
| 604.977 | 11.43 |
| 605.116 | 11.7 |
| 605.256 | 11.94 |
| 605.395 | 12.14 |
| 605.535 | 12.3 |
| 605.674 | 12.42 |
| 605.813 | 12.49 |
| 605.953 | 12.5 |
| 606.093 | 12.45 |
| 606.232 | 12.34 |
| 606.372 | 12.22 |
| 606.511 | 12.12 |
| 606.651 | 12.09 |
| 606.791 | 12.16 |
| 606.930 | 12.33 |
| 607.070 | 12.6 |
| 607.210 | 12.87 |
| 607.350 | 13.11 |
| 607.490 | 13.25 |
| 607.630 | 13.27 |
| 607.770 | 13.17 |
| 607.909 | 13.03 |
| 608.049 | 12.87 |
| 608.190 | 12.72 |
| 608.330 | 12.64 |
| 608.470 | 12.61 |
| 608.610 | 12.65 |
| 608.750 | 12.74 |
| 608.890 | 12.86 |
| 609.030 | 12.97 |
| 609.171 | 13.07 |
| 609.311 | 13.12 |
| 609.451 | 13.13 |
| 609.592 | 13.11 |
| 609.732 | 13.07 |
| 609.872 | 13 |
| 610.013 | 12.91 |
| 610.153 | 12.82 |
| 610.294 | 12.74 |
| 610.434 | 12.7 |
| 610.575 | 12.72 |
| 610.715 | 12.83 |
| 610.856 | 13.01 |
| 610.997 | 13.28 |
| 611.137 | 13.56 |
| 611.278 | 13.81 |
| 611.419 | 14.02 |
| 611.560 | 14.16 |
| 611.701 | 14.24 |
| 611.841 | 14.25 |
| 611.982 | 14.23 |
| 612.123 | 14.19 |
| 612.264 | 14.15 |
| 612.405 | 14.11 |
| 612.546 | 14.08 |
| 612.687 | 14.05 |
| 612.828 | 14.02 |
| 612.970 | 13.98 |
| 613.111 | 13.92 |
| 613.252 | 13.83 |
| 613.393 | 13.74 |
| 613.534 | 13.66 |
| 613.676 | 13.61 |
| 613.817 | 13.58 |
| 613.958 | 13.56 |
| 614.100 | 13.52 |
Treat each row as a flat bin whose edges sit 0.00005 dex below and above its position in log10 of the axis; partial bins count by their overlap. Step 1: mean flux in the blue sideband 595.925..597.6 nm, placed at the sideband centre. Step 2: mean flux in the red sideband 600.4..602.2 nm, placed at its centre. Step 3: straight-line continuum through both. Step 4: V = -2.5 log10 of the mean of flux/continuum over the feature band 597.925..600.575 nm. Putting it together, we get -0.03 mag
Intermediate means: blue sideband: 12.6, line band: 12.6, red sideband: 12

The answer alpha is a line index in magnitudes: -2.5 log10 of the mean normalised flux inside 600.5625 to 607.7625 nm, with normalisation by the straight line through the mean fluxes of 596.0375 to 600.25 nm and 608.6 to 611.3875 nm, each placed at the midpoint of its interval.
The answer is 0.099 mag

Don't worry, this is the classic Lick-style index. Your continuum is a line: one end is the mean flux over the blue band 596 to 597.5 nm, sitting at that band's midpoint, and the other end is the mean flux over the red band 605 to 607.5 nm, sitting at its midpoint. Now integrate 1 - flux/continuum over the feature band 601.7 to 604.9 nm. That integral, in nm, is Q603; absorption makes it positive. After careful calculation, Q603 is 0.37 nm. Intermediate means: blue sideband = 12.6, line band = 11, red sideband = 12.4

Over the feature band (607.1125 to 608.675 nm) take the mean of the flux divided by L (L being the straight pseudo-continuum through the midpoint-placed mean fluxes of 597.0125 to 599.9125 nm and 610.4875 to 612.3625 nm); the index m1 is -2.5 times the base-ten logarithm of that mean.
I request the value 0.04 mag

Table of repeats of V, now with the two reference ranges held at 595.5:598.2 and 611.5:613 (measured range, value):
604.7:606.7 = 0.12 mag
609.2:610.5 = 0.08 mag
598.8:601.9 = 0.06 mag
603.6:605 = 0.27 mag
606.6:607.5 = 0.09 mag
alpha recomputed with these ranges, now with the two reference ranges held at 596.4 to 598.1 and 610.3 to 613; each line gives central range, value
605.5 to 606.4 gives 0.076 mag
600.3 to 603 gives 0.094 mag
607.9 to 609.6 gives 0.053 mag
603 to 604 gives 0.235 mag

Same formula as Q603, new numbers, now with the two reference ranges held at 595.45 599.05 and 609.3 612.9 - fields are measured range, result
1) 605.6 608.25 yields 0.13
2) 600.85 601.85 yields 0.08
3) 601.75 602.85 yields 0.11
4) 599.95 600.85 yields 0.04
